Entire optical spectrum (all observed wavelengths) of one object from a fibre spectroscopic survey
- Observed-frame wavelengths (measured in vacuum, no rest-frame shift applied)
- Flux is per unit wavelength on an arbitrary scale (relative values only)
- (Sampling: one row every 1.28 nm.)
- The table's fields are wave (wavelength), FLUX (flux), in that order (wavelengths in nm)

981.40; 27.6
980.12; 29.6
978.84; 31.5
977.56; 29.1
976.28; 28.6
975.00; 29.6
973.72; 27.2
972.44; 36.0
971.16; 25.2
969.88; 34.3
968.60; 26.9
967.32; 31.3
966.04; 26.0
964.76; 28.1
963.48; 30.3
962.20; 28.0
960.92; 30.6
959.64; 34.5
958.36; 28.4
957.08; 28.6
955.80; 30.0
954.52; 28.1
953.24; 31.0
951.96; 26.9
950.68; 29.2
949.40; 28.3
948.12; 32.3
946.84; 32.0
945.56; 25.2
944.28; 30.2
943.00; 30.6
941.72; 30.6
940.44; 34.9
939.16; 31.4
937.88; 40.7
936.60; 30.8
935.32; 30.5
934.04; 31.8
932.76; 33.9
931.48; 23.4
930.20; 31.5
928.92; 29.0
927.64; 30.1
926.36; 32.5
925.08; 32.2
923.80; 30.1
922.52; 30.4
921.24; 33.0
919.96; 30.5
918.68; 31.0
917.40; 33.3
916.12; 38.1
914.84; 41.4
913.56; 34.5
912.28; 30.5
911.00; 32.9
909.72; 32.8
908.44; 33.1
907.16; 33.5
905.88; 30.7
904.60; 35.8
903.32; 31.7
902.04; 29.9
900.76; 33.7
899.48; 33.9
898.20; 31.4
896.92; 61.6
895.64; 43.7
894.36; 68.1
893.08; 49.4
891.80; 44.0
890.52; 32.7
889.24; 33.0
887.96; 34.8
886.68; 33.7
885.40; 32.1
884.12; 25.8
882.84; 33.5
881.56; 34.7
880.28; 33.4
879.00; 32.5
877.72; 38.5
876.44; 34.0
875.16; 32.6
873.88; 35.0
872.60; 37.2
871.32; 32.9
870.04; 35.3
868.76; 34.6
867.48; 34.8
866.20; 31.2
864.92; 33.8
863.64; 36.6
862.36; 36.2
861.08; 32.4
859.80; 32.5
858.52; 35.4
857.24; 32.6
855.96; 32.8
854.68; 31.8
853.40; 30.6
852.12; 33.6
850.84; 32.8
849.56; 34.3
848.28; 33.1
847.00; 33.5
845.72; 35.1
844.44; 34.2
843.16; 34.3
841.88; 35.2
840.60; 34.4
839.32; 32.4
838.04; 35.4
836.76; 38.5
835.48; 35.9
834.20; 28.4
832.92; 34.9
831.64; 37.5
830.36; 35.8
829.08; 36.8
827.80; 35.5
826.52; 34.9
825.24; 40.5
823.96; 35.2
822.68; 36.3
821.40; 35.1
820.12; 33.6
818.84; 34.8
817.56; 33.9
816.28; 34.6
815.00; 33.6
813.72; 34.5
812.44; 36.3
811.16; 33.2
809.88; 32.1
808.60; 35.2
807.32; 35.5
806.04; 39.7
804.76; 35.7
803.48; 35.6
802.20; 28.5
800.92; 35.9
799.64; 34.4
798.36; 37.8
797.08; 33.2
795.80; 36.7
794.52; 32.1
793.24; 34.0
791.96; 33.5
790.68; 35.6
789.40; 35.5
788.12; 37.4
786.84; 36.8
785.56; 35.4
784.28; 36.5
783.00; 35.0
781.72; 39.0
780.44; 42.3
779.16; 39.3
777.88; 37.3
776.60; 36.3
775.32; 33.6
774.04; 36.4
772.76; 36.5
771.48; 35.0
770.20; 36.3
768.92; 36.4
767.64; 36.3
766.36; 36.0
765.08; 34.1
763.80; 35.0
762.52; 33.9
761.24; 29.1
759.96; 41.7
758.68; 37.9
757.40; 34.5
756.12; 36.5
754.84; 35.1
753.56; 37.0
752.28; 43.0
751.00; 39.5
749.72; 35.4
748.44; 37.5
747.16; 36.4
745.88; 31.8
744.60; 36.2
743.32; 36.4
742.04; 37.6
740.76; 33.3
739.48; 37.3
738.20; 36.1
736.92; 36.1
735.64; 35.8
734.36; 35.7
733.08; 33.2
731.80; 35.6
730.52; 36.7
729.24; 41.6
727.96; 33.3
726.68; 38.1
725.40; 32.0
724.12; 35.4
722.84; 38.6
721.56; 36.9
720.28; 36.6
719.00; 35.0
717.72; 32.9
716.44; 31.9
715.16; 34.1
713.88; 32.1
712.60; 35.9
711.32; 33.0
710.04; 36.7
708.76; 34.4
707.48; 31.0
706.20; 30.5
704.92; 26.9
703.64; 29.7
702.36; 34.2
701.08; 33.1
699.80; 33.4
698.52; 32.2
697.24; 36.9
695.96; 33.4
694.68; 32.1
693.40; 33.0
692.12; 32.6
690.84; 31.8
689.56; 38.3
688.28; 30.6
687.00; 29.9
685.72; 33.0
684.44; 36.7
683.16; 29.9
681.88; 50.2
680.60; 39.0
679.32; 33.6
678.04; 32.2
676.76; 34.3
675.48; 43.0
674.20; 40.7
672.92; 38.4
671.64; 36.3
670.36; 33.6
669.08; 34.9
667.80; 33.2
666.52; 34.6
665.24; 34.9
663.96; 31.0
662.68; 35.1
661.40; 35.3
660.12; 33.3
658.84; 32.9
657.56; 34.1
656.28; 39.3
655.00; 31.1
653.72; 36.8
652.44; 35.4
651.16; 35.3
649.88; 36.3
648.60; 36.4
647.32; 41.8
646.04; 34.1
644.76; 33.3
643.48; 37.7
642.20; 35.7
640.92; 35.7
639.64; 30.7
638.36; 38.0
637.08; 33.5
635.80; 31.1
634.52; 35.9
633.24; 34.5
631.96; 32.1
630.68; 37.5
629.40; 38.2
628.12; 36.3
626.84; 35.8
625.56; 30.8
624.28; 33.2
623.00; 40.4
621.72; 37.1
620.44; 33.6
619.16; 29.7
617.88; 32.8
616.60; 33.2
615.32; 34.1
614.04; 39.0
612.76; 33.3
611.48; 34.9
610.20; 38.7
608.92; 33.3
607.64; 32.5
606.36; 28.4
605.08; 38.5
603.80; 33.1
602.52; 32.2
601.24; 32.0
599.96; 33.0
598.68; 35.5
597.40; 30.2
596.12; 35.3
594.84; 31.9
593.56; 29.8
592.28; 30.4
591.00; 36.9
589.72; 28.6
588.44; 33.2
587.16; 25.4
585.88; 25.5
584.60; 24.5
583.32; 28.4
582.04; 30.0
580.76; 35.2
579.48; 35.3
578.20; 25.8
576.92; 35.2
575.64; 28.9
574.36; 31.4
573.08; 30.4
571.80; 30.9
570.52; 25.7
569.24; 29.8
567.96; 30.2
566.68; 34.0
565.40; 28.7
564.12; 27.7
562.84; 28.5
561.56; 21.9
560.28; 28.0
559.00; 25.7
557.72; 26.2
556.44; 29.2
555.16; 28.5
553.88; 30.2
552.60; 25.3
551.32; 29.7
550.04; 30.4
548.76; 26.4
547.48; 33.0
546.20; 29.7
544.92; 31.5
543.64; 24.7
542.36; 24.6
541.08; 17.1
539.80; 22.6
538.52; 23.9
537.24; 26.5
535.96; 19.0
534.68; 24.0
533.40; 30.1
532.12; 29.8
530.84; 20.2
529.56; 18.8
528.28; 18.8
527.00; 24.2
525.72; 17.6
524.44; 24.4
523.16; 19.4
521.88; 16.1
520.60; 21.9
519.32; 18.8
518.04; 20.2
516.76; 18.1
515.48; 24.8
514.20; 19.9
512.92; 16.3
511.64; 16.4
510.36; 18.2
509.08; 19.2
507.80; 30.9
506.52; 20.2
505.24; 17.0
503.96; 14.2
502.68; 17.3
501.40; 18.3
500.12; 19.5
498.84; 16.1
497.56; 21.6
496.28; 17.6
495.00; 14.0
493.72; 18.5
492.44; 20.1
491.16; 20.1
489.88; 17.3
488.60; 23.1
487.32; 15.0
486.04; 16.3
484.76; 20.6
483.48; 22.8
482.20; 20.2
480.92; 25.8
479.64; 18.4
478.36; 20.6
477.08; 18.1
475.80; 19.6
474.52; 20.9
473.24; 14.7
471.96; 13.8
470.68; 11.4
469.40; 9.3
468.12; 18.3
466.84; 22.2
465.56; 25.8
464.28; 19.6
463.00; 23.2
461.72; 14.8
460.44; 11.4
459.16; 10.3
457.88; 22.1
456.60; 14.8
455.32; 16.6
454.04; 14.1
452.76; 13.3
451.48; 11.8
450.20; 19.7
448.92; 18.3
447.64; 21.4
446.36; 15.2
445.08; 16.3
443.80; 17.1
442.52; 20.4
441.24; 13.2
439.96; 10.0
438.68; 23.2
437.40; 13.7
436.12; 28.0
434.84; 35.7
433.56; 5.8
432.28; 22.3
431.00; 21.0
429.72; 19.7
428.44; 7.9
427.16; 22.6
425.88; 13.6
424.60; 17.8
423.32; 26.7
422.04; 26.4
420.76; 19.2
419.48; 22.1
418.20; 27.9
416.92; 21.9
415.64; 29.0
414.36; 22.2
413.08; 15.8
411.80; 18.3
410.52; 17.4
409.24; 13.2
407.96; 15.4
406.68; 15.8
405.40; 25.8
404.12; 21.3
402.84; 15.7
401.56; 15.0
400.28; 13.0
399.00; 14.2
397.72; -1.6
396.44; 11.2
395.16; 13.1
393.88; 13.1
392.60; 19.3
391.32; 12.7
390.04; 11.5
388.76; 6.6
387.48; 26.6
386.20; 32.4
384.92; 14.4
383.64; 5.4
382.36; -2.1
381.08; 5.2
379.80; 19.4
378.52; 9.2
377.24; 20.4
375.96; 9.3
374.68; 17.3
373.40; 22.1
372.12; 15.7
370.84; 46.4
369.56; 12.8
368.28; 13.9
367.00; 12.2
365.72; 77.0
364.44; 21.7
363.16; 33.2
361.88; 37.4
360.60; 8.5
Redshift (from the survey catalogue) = 0.362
